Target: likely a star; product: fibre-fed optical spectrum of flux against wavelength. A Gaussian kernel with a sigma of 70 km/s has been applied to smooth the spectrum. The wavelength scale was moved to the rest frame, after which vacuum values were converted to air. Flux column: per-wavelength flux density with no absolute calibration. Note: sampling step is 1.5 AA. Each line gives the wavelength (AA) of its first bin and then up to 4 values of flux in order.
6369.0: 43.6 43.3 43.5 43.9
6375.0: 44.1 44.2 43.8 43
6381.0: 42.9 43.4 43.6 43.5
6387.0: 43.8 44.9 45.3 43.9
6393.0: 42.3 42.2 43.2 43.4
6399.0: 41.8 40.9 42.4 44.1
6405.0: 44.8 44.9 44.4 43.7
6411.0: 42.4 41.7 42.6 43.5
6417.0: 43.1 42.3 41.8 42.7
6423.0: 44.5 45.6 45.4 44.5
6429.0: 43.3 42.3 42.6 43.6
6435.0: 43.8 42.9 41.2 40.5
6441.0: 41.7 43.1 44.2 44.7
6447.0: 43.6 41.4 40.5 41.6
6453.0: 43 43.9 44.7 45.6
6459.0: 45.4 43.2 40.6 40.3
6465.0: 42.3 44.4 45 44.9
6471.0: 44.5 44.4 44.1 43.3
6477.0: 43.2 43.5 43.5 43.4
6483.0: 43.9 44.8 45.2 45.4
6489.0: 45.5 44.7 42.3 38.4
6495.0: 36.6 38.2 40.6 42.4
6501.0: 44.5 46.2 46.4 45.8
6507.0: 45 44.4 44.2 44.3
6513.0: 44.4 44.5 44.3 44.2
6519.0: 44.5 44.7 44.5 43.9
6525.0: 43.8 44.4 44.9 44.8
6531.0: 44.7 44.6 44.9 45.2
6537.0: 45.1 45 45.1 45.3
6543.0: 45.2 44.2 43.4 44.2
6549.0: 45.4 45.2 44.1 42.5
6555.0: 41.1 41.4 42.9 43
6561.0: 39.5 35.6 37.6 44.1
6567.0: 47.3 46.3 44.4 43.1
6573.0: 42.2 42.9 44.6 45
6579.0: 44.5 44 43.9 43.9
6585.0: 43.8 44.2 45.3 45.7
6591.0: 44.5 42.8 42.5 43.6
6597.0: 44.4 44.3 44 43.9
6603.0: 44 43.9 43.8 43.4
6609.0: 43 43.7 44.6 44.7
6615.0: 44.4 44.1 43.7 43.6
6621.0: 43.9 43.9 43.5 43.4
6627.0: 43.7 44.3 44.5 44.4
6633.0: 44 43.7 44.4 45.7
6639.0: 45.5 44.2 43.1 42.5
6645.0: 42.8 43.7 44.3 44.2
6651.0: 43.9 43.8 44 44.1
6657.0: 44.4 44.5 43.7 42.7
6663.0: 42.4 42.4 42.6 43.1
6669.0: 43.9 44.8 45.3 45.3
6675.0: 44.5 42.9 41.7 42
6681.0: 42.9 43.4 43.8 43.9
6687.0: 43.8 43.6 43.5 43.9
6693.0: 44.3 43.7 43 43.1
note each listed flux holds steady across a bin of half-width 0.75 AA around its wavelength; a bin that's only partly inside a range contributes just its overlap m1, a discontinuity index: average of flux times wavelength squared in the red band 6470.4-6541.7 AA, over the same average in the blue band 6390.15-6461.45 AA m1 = 1.0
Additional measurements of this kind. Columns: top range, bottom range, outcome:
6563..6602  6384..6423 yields 1.07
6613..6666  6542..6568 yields 1.05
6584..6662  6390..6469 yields 1.08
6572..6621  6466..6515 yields 1.04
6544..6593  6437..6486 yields 1.04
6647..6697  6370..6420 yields 1.10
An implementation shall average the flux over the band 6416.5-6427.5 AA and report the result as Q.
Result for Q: 43.7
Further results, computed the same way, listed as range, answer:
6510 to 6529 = 44.4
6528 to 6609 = 43.8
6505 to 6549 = 44.6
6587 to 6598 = 44.1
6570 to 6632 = 43.9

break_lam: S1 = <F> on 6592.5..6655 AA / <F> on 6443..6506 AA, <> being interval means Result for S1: 1.01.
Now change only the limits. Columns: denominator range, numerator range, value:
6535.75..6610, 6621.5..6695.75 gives 1.00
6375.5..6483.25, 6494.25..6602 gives 1.01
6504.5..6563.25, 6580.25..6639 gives 1.00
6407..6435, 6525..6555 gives 1.03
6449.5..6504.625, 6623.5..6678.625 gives 1.01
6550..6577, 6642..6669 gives 1.02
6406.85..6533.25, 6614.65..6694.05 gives 1.01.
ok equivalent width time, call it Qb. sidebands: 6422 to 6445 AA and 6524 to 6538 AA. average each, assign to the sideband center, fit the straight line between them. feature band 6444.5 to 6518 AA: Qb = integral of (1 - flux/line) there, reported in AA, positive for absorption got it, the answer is 0.8 AA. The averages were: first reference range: 43.3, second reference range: 44.7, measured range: 43.5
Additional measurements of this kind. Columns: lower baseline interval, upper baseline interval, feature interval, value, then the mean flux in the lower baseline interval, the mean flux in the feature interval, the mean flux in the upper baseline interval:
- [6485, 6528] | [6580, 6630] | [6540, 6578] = 0.5 AA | 43.7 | 43.2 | 44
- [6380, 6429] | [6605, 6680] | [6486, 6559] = -0.5 AA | 43.4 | 43.9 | 43.8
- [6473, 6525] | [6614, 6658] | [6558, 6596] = 0.4 AA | 43.7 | 43.4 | 44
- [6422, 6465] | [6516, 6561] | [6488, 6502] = 0.7 AA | 43.1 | 41.6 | 44.1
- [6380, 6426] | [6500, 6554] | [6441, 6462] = 0.3 AA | 43.4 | 43.3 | 44.7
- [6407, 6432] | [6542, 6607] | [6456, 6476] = -0.1 AA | 43.4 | 43.7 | 43.5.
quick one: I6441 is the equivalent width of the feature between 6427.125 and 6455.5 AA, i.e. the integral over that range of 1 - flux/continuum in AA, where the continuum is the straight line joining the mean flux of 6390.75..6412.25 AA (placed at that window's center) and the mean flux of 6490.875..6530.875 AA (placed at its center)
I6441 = 0.4 AA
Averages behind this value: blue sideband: 43.1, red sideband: 43.6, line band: 42.8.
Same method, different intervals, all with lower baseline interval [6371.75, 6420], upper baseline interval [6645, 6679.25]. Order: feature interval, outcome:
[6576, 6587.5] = -0.17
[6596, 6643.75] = -0.42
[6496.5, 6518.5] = -0.34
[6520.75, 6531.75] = -0.24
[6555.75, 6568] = 0.57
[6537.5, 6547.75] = -0.27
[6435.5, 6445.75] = 0.20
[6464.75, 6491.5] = -0.49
